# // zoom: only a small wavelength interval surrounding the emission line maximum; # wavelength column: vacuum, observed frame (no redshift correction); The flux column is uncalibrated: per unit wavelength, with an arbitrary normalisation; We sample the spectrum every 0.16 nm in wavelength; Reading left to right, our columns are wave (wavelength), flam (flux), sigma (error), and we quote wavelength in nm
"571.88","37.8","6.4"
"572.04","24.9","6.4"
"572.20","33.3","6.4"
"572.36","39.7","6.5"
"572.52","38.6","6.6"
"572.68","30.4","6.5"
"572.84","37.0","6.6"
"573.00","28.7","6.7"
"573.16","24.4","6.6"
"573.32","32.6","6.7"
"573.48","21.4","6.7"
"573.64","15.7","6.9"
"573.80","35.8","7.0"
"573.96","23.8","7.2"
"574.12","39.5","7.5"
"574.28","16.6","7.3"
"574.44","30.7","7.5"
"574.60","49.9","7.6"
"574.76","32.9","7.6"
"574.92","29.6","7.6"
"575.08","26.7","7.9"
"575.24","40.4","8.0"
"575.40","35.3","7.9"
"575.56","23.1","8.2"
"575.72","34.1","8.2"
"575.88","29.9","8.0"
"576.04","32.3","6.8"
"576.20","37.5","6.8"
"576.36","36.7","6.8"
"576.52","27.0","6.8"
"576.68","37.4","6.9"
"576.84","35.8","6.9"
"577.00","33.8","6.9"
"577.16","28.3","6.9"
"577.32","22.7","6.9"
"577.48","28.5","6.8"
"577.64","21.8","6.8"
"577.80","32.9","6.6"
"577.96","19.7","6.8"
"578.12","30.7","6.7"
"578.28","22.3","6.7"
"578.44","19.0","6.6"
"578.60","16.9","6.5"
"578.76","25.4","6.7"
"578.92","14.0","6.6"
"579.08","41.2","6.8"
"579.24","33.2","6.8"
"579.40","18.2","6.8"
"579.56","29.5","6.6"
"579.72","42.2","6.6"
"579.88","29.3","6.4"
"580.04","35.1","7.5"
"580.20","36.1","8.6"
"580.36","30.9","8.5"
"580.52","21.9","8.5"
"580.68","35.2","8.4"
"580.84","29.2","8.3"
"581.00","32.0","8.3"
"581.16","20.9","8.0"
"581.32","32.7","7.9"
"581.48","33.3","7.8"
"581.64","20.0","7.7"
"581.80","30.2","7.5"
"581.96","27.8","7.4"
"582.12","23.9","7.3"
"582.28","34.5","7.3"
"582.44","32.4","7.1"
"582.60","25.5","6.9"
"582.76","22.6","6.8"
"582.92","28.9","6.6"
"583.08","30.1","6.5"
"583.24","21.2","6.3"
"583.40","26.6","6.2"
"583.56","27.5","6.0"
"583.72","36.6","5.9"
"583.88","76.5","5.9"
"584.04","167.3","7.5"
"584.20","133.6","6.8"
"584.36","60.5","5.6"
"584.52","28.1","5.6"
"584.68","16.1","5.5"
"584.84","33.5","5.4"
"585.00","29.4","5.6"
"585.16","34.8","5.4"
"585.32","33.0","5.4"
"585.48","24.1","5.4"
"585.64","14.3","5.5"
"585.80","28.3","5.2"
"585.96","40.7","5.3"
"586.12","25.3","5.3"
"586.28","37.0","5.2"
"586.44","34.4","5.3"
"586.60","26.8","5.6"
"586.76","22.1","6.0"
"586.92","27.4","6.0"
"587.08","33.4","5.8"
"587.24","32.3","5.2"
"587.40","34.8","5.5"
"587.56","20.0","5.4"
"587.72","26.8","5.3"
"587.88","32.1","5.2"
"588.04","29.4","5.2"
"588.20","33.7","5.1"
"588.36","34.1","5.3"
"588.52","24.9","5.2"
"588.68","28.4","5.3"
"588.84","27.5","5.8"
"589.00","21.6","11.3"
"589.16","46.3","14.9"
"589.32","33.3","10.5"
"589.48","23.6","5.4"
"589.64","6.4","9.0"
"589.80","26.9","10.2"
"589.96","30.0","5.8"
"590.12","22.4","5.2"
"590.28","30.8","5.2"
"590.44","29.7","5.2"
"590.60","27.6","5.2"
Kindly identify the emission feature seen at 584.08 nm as H-gamma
